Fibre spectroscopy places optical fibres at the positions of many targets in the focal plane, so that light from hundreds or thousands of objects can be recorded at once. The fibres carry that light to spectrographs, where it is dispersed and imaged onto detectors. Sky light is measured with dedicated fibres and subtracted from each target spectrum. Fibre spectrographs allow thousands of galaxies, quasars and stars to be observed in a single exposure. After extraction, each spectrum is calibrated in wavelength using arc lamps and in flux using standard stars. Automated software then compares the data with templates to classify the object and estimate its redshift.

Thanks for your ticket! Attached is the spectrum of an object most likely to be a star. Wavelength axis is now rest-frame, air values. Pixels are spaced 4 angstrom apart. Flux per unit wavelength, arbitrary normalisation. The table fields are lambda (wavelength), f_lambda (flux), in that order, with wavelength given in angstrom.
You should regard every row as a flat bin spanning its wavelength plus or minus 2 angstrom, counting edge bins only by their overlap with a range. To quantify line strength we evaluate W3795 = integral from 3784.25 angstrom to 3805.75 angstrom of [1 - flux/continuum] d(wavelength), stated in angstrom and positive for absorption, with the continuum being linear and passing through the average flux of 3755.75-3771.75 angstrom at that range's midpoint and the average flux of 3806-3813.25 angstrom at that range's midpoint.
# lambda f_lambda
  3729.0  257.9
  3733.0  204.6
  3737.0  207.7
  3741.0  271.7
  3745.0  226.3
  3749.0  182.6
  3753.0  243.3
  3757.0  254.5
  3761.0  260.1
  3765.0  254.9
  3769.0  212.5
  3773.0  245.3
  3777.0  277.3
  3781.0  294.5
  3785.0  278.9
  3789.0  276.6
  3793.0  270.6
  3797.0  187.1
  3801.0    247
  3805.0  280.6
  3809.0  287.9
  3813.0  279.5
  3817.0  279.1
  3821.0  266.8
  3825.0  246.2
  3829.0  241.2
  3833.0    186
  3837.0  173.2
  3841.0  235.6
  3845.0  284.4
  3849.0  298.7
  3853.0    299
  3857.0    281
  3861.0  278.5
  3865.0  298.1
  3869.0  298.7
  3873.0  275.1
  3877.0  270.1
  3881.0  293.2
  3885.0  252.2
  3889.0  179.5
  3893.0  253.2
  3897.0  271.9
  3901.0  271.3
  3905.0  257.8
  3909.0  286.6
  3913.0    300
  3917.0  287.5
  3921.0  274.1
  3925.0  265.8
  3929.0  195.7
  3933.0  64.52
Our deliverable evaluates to 1.37 angstrom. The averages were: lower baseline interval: 245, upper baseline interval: 284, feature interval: 254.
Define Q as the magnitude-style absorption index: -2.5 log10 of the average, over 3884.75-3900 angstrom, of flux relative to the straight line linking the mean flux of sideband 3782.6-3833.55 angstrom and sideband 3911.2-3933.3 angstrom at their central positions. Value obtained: 0.03 mag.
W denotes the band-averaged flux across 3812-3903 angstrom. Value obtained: 261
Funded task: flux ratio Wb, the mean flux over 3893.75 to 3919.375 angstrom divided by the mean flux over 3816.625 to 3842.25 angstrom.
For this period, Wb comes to 1.2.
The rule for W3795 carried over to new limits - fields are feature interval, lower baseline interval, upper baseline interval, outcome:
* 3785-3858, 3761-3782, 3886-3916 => 0.14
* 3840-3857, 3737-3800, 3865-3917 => -1.31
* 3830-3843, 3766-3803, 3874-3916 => 2.89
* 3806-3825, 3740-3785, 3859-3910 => -1.35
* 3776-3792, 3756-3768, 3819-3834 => -2.16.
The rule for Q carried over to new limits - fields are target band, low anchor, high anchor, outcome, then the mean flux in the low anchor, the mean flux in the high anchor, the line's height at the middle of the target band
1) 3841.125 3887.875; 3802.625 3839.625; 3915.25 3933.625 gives -0.17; 249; 228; 240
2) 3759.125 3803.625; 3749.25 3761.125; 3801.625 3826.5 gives 0.00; 241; 272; 255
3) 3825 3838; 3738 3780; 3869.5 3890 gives 0.21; 243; 261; 254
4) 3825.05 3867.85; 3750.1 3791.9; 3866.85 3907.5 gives 0.01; 258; 263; 261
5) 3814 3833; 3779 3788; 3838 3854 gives 0.10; 286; 272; 277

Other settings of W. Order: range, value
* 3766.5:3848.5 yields 253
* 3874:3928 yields 265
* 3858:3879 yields 284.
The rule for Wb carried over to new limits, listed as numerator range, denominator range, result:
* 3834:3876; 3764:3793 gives 1.02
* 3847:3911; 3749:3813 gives 1.06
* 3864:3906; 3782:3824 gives 1.00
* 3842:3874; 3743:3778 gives 1.21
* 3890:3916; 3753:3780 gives 1.07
